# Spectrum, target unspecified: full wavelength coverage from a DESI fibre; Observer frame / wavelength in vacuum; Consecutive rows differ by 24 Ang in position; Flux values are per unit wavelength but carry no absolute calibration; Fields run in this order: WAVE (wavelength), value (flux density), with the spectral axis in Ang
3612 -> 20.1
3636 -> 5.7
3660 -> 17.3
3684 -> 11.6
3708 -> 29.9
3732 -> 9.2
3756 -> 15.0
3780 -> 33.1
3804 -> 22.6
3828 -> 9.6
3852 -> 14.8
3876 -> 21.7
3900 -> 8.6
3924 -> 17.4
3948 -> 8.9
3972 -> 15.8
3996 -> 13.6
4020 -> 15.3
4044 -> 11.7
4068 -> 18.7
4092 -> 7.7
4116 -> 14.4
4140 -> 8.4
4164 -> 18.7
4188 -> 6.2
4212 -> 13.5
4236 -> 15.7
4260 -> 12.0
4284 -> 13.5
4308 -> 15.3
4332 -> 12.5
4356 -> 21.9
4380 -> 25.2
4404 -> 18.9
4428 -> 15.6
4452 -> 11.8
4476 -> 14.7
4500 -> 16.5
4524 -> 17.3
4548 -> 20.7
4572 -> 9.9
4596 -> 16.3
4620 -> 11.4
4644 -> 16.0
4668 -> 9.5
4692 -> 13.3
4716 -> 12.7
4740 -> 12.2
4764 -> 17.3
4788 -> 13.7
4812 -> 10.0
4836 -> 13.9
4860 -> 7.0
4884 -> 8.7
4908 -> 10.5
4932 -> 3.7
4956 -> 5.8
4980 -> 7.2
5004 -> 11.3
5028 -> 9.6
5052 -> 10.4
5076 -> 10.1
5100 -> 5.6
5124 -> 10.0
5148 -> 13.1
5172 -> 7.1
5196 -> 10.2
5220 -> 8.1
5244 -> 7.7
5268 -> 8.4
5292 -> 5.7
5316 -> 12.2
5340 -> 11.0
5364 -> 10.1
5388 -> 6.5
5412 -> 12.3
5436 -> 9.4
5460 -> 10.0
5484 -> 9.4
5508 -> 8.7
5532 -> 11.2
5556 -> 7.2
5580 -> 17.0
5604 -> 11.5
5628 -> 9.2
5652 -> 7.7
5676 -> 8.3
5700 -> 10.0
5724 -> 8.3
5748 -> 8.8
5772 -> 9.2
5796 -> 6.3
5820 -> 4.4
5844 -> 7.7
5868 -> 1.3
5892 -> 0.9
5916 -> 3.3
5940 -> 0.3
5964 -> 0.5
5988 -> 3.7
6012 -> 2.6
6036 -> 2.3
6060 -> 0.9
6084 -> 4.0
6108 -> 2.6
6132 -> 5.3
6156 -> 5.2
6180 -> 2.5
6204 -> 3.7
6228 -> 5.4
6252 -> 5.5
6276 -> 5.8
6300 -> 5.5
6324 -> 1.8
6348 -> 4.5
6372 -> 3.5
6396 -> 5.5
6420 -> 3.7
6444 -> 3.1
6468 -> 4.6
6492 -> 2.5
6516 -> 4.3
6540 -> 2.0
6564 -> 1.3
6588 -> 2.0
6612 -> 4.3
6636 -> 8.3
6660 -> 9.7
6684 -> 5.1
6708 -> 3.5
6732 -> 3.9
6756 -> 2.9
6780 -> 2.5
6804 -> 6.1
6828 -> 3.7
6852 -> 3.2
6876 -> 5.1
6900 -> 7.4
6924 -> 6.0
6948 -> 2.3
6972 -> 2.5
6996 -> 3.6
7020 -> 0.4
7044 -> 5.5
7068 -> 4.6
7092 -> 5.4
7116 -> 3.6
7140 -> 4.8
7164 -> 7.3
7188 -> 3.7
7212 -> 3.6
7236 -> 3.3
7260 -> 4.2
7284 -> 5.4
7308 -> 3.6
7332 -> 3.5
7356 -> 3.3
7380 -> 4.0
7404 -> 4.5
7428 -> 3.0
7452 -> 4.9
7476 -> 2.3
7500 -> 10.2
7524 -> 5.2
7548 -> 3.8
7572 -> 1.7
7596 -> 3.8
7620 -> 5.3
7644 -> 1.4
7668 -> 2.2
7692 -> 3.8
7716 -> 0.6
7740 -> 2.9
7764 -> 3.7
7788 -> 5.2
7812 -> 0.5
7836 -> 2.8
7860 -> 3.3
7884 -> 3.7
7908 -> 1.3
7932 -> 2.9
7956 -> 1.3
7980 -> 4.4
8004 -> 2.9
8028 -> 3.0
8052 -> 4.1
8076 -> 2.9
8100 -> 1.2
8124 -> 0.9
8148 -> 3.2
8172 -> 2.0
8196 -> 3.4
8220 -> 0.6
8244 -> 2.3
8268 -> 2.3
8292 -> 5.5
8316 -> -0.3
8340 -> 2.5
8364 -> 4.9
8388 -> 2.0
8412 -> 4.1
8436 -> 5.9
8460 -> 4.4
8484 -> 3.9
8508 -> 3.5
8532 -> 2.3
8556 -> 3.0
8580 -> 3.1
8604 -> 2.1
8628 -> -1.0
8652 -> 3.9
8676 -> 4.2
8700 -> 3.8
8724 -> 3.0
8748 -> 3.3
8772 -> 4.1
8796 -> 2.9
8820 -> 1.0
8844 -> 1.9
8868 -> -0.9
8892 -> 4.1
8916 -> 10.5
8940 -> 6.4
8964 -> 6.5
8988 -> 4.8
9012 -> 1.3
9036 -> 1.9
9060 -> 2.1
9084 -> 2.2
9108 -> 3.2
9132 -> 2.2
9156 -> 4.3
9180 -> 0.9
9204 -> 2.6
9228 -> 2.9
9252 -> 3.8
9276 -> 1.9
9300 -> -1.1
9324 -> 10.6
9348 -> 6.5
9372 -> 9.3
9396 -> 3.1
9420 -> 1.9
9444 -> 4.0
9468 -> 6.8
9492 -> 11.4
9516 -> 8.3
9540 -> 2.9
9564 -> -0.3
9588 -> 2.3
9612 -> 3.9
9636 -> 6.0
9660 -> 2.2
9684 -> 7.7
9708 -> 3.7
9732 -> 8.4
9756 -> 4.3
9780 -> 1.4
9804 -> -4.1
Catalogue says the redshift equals 0.782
